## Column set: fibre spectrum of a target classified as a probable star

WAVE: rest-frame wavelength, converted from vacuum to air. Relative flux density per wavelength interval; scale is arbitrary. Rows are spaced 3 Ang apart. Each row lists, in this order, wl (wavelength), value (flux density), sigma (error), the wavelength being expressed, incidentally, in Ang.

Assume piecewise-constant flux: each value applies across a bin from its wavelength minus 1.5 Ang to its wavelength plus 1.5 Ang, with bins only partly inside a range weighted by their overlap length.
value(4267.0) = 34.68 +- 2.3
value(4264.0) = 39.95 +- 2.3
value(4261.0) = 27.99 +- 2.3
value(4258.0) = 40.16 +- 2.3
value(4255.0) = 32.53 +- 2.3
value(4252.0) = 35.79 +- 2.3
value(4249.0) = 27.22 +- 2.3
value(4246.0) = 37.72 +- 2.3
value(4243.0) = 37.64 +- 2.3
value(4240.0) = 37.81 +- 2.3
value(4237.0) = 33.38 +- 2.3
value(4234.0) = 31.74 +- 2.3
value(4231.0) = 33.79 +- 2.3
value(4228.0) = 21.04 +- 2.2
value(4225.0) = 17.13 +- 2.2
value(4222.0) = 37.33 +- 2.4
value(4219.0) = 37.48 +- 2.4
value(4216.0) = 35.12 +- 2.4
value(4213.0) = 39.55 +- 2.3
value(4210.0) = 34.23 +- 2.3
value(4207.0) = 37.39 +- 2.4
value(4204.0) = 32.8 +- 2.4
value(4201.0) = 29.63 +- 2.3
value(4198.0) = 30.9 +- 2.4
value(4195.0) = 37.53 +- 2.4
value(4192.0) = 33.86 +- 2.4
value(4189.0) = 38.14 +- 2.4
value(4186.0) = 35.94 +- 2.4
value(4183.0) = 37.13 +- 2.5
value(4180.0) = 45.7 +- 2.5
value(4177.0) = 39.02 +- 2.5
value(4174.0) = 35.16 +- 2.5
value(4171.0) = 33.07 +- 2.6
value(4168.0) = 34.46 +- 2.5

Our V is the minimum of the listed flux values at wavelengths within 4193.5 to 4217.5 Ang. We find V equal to 29.63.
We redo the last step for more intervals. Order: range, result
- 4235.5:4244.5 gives 33.38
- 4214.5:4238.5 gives 17.13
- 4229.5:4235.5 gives 31.74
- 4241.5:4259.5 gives 27.22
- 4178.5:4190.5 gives 35.94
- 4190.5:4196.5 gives 33.86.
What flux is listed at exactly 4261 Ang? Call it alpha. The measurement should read 27.99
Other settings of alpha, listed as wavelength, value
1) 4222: 37.33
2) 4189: 38.14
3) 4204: 32.8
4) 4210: 34.23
